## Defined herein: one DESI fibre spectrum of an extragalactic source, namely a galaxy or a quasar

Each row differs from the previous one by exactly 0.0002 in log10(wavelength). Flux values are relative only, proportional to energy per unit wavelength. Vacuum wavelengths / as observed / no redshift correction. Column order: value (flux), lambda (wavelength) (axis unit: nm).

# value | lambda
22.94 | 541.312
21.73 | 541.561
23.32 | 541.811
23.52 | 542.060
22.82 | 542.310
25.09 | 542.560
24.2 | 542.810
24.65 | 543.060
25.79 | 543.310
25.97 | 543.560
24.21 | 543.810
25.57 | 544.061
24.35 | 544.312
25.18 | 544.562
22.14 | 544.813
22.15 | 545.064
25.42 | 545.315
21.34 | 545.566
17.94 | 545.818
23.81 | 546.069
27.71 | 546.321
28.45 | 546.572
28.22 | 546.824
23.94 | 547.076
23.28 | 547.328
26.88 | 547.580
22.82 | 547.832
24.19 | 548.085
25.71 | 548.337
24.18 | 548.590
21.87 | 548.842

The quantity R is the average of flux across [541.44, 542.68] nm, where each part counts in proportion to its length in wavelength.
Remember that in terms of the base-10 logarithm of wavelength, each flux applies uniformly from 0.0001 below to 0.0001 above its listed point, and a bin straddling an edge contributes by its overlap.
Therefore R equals 23.3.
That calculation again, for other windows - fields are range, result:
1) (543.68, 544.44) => 24.7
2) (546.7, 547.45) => 25.1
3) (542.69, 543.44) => 24.9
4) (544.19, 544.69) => 24.8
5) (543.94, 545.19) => 23.9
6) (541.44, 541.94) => 22.5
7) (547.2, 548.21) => 24.3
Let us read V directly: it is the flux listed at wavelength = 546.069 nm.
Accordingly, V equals 23.81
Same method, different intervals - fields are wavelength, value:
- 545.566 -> 21.34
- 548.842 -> 21.87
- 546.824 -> 28.22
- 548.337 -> 25.71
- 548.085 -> 24.19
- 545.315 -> 25.42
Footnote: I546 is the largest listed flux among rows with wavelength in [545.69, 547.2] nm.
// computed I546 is 28.45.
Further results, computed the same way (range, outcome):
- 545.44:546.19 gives 23.81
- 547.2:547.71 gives 26.88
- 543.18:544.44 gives 25.97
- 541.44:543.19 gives 25.09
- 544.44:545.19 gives 25.18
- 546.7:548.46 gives 28.22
